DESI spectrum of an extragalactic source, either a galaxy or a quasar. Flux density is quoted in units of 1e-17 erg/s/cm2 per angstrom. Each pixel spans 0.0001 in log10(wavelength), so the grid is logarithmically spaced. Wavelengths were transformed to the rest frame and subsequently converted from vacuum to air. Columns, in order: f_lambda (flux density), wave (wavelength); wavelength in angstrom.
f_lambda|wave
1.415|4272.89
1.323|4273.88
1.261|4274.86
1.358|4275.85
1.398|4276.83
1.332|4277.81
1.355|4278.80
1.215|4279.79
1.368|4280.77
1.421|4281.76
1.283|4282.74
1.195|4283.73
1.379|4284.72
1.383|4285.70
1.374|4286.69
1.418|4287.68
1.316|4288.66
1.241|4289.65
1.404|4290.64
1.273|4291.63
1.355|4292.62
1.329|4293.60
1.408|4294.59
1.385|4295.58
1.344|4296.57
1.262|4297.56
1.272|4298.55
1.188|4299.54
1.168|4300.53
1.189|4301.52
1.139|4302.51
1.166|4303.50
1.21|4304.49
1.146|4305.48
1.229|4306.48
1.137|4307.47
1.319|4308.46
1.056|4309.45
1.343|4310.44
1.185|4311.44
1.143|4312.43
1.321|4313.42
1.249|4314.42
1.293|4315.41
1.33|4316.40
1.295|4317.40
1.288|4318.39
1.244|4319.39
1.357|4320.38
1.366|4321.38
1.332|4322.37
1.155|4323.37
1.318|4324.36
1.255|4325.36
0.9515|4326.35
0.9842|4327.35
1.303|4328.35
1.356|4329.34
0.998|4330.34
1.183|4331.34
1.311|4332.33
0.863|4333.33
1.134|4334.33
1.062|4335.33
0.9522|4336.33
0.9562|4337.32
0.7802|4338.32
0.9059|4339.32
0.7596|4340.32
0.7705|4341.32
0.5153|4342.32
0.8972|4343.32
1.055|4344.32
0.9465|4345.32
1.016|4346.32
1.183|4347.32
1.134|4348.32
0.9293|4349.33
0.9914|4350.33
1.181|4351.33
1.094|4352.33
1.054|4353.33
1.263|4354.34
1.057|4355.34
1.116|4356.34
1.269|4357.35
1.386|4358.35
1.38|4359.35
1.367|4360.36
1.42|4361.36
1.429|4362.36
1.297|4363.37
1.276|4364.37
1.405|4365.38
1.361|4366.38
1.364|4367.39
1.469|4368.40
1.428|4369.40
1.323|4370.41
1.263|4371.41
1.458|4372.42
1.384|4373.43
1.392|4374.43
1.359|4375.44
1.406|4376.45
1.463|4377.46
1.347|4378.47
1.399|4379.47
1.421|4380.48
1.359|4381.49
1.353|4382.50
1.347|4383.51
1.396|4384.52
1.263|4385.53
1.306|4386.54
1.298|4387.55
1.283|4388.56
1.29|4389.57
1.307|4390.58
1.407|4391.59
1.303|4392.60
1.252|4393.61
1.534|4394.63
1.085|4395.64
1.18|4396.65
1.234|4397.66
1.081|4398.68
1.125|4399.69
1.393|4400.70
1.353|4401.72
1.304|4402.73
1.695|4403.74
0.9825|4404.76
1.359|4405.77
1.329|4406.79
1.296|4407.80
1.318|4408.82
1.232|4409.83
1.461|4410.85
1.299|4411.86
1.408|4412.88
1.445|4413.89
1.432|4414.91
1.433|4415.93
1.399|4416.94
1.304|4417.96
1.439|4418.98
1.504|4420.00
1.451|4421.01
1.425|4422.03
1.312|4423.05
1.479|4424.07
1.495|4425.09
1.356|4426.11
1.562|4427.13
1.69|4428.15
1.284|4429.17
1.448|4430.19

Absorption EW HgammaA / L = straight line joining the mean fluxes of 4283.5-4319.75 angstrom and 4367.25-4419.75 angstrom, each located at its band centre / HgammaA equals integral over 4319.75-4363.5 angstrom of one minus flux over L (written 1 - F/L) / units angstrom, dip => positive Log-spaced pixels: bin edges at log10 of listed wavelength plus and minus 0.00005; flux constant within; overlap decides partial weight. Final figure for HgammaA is 6.3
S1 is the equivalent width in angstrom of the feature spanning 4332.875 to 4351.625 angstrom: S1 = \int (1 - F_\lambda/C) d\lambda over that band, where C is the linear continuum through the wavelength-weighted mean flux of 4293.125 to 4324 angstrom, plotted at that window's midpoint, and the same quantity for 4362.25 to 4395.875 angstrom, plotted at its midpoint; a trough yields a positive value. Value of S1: 5.1 angstrom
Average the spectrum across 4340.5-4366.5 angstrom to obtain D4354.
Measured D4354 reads 1.14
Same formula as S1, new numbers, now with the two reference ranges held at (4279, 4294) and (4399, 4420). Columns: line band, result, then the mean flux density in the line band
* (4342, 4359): 3.4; 1.07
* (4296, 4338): 4.4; 1.2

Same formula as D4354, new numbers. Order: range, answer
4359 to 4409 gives 1.34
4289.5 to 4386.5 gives 1.22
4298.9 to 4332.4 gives 1.22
